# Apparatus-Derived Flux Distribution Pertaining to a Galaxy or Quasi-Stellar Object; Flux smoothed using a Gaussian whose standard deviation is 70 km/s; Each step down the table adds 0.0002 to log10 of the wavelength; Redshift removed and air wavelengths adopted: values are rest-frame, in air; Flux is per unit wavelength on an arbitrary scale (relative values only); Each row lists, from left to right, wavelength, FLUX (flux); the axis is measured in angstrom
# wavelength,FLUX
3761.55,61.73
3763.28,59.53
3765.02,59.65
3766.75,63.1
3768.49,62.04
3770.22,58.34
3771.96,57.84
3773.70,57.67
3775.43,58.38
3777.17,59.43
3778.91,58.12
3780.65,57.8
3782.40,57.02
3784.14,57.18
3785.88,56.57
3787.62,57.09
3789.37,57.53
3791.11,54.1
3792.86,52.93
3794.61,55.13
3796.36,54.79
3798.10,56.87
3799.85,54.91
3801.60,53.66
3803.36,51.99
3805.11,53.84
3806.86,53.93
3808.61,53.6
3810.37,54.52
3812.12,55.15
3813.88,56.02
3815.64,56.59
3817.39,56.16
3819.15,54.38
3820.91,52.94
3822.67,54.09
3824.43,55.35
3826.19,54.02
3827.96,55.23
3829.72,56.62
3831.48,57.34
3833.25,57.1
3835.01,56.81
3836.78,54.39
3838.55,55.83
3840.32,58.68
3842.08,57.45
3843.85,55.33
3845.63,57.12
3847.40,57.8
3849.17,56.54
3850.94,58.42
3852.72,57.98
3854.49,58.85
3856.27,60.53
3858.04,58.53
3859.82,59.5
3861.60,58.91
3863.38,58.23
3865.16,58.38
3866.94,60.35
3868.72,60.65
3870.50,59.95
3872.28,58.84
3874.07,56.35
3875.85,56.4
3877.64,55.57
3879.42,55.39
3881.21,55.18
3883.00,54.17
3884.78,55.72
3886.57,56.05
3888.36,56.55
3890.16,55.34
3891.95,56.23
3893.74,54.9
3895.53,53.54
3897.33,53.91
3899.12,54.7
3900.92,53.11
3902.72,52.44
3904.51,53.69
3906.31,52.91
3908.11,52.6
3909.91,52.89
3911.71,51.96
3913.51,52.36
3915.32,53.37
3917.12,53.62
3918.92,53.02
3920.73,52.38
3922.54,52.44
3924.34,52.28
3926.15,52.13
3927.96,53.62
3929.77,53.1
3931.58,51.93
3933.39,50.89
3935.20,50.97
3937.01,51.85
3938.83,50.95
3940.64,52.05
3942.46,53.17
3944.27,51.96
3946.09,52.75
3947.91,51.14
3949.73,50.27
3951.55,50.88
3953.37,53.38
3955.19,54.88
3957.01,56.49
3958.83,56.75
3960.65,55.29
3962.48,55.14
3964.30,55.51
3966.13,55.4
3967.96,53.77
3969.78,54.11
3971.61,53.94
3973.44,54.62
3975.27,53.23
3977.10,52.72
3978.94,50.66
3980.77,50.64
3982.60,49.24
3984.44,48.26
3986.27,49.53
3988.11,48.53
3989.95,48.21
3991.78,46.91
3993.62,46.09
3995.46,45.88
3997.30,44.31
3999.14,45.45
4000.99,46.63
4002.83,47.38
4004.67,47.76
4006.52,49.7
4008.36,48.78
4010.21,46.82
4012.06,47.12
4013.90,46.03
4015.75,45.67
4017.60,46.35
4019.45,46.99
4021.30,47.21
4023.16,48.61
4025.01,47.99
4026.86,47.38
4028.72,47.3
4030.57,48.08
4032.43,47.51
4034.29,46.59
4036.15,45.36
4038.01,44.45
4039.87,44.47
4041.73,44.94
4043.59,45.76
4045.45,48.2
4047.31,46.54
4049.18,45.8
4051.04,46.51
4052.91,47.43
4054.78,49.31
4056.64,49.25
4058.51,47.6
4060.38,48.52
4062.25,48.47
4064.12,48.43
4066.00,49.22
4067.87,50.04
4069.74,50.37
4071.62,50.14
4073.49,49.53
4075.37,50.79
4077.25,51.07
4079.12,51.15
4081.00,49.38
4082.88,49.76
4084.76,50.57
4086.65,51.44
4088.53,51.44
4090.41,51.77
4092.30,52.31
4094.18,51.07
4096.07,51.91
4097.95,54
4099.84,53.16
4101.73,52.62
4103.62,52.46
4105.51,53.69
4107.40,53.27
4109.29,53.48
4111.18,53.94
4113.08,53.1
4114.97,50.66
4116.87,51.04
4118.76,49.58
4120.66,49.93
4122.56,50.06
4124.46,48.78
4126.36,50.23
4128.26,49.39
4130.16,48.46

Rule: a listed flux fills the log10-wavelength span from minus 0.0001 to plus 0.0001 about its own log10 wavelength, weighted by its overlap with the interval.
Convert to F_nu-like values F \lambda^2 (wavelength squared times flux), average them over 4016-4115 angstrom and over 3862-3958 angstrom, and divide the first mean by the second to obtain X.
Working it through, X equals 0.99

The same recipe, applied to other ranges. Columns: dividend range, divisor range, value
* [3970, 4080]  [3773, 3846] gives 0.96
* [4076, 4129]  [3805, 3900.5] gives 1.03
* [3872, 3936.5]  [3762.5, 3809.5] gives 1.01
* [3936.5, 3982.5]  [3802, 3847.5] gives 1.03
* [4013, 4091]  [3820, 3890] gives 0.93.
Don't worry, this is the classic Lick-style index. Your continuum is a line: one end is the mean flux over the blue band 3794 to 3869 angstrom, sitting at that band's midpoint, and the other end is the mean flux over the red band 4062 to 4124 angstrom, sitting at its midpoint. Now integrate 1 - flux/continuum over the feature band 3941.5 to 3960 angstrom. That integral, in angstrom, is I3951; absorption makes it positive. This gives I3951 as 0.3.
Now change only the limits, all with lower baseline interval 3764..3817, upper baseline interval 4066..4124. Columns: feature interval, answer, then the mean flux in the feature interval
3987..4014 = 3.0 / 47.1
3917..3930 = 0.4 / 52.8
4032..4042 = 1.3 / 45.5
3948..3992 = 0.8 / 52.5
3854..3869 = -1.1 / 59.3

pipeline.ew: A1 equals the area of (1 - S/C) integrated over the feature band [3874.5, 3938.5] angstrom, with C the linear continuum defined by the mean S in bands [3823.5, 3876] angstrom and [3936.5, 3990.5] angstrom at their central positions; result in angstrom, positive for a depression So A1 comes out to 1.7 angstrom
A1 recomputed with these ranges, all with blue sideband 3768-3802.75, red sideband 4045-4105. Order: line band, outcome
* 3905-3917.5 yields 0.2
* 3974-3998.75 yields 1.6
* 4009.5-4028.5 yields 1.6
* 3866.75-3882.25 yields -0.8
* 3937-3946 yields 0.2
